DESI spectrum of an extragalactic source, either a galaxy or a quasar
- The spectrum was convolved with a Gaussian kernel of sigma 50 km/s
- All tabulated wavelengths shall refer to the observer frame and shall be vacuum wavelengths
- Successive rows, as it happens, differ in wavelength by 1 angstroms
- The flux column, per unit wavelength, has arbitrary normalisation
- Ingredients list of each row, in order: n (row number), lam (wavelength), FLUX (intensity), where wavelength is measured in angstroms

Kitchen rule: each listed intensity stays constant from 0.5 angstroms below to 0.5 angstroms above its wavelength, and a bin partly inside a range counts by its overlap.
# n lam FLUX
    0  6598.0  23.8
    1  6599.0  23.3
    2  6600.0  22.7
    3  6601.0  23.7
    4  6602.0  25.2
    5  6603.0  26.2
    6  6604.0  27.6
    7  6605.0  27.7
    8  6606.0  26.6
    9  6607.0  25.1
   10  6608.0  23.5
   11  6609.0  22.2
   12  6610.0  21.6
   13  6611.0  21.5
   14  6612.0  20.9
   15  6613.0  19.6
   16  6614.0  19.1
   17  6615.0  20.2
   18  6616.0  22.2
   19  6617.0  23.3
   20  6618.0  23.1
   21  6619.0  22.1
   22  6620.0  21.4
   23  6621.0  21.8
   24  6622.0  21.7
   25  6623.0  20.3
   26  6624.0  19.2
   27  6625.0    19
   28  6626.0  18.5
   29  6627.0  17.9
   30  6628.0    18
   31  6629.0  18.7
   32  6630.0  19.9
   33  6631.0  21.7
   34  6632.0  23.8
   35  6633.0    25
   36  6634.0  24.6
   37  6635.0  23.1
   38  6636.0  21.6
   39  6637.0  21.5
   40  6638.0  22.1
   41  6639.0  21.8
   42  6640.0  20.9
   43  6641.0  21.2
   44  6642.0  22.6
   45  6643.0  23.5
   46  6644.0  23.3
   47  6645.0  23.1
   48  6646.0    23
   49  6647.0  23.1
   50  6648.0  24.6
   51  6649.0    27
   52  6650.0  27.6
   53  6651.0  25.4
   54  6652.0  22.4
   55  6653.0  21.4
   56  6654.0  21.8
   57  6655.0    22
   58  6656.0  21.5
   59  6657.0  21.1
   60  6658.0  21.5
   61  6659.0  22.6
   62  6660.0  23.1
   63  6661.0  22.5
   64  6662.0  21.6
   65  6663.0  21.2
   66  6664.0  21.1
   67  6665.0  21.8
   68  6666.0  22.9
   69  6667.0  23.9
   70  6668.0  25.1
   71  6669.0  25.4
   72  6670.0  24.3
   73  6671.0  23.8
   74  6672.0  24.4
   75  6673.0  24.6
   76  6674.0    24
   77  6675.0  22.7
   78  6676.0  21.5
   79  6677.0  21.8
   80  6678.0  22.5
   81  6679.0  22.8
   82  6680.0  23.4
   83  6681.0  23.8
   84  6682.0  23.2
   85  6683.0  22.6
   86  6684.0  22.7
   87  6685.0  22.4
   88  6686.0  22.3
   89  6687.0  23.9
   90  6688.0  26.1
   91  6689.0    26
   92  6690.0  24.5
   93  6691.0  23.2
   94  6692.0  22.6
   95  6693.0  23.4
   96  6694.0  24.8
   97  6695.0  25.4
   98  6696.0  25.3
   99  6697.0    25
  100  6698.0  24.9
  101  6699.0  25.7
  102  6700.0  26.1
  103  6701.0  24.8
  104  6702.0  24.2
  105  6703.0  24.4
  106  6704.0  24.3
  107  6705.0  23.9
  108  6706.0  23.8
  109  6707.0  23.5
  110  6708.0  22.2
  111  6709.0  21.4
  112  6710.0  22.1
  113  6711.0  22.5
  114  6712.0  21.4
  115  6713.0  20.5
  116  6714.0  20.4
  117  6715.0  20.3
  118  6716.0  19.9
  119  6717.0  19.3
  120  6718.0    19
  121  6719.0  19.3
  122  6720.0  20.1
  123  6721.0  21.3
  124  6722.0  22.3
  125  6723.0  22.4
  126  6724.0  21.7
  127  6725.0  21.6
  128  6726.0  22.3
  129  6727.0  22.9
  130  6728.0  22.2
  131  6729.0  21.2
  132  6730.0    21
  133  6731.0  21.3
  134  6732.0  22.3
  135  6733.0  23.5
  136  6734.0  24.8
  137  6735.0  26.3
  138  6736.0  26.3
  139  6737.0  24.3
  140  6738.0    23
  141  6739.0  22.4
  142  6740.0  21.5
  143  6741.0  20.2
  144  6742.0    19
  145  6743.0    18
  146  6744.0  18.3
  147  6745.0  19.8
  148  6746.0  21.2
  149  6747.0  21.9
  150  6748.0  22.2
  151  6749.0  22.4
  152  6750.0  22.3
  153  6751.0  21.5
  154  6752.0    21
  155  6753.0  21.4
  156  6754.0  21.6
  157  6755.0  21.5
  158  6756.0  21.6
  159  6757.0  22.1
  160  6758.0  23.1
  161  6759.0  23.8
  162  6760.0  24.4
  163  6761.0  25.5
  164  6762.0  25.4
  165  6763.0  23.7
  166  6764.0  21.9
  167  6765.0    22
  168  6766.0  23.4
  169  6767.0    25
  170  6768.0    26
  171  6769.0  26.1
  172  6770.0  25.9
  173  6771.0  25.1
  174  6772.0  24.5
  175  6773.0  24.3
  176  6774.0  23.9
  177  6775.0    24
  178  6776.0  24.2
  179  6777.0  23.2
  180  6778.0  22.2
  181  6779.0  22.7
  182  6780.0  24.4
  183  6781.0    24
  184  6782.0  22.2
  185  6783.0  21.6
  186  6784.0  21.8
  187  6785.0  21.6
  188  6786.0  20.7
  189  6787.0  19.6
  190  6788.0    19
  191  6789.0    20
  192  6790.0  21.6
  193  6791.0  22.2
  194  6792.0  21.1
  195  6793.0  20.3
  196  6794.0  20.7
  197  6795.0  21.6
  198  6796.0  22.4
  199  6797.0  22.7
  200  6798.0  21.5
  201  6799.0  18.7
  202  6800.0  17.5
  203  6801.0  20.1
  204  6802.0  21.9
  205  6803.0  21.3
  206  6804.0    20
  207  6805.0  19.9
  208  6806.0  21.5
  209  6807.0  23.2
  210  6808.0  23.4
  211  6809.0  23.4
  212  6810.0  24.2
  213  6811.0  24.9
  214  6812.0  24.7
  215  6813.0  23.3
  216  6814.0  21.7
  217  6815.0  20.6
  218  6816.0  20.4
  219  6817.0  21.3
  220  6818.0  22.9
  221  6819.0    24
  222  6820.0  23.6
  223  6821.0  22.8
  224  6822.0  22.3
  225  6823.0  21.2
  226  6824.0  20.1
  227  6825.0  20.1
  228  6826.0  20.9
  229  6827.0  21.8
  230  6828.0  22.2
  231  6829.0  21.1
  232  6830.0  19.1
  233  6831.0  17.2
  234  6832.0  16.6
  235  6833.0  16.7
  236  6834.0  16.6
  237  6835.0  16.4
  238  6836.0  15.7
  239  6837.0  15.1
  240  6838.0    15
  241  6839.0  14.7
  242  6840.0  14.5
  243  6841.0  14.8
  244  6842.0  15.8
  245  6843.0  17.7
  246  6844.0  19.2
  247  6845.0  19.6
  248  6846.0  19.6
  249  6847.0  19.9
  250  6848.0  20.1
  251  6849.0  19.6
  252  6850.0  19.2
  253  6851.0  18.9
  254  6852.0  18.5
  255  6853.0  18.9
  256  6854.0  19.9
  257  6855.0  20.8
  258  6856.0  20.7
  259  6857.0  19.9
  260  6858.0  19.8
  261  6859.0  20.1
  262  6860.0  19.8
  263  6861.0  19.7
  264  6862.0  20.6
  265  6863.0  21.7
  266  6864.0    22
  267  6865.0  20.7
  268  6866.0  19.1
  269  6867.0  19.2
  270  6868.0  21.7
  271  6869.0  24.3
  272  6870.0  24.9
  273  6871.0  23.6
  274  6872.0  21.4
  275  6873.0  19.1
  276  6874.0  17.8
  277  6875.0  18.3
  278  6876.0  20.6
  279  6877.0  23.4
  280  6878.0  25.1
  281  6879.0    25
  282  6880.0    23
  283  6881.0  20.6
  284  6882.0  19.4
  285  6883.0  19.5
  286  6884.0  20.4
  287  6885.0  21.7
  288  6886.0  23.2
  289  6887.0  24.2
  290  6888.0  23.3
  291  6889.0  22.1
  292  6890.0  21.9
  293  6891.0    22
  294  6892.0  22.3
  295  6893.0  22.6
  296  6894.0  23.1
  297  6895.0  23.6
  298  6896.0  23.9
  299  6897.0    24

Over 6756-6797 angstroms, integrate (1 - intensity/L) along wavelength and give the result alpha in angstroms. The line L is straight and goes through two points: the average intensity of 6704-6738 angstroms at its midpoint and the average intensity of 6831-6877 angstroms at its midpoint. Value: -4.04 angstroms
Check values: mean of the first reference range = 22.1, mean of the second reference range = 19.1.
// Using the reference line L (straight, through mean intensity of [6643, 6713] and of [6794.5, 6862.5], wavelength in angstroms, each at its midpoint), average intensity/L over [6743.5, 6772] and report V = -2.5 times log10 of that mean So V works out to -0.061 mag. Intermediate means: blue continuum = 23.4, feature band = 22.9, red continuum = 20.1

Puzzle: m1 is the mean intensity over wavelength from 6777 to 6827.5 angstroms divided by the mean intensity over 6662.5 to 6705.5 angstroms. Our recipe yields 0.9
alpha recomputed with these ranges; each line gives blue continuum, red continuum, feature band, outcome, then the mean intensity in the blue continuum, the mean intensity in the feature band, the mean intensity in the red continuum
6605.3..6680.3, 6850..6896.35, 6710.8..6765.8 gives 0.13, 22.4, 21.9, 21.3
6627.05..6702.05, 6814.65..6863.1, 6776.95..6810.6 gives -2.02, 23.1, 21.5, 19.3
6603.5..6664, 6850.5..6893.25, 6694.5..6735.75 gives -1.38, 22.3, 22.6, 21.2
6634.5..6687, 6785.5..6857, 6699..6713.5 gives -0.77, 22.9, 23.3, 20.1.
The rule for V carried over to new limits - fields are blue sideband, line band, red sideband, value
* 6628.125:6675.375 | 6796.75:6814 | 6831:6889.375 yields -0.07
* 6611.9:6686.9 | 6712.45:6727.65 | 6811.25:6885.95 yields 0.03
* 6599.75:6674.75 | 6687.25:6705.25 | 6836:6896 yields -0.12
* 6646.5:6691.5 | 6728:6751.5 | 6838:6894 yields 0.02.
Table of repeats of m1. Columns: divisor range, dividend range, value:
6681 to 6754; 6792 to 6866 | 0.89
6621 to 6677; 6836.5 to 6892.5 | 0.90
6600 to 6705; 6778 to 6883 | 0.90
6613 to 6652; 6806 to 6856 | 0.90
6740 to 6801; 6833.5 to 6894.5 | 0.91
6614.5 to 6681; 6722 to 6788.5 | 1.01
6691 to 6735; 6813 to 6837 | 0.89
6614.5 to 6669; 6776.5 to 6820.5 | 0.98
